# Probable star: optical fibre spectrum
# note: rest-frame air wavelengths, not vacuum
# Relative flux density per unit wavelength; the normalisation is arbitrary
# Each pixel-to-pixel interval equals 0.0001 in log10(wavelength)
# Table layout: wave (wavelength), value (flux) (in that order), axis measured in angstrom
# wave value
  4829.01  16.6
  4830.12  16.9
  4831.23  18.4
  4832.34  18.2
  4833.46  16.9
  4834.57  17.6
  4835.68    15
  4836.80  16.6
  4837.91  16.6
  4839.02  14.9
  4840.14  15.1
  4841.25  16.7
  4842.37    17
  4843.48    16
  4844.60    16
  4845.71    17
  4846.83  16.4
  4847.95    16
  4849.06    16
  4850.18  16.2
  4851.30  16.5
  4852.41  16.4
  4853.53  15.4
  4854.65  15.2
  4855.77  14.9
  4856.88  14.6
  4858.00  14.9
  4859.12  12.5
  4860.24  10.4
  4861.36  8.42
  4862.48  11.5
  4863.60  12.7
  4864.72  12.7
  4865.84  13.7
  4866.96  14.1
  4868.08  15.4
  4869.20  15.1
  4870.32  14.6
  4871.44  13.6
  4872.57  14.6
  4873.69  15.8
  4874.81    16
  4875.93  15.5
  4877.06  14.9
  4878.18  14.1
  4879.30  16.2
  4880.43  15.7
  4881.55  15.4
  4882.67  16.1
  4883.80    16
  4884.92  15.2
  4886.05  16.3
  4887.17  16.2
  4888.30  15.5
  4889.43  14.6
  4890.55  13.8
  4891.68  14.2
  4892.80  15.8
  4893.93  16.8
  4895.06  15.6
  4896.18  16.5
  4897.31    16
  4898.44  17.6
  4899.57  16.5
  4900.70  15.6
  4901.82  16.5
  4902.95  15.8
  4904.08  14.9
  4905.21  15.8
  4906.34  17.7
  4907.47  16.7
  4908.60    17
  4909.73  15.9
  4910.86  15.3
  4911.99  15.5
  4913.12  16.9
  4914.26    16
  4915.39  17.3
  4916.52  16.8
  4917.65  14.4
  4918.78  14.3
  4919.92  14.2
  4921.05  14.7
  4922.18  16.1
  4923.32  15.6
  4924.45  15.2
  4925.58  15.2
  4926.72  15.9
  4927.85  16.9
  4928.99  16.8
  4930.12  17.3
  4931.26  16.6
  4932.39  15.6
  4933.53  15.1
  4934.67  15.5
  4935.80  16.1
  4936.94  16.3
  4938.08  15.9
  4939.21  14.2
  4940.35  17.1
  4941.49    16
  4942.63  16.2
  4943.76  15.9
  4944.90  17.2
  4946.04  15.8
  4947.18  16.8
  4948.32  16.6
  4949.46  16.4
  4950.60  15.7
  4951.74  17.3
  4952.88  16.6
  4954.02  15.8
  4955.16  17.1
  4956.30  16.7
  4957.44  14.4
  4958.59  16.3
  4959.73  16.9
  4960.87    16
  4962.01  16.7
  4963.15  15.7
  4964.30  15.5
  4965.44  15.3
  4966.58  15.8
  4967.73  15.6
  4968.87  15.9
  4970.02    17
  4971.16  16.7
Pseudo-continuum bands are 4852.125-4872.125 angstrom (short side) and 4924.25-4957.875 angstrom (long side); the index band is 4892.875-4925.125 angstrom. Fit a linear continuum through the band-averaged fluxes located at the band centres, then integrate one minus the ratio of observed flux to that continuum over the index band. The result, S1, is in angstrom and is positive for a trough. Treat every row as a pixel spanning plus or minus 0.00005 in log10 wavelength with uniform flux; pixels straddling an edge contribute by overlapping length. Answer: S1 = -1.8 angstrom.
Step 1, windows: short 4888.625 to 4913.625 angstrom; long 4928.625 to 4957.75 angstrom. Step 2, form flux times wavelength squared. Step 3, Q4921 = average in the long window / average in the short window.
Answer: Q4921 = 1.0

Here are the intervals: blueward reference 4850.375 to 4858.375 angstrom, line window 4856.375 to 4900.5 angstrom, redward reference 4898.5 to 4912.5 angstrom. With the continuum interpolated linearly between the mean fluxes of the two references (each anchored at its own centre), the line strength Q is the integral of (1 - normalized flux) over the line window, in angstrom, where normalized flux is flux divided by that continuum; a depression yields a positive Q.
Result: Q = 2.9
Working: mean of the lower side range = 15.5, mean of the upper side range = 16.2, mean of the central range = 14.8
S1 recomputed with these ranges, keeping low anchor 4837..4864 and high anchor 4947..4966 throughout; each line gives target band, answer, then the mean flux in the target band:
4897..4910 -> -0.7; 16.3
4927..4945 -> -0.2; 16.1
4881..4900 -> -0.4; 15.8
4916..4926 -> 0.4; 15.2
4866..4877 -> 0.2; 14.9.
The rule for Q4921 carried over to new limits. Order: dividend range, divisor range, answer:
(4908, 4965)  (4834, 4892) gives 1.10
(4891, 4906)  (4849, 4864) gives 1.17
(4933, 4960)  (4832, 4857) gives 1.04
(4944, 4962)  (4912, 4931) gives 1.05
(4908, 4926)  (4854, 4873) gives 1.19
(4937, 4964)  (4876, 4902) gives 1.06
